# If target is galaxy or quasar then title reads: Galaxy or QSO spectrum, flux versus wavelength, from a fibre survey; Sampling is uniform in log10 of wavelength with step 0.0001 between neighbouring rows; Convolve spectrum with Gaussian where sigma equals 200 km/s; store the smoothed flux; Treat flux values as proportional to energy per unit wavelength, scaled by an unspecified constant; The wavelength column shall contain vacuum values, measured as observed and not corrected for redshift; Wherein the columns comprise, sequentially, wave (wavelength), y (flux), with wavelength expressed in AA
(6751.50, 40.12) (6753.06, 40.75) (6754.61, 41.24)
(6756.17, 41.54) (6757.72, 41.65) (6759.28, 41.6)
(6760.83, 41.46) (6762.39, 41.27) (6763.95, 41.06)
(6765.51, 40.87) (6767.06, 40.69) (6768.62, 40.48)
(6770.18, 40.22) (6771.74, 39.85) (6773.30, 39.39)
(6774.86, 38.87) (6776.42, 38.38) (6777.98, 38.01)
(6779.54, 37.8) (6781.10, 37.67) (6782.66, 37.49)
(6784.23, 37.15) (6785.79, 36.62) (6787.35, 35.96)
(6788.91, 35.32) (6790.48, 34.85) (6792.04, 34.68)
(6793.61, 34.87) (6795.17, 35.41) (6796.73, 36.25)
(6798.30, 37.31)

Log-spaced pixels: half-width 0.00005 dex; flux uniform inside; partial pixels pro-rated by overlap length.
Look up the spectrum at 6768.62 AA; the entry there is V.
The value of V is 40.48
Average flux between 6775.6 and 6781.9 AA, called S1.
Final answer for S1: 38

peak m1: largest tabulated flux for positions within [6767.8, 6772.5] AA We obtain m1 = 40.48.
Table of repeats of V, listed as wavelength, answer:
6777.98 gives 38.01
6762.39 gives 41.27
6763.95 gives 41.06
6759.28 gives 41.6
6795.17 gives 35.41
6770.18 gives 40.22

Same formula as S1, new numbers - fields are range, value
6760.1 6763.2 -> 41.3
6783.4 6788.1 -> 36.6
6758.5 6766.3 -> 41.3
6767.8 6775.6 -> 39.7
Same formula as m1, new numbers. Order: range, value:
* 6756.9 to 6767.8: 41.65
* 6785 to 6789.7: 36.62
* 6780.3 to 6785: 37.67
